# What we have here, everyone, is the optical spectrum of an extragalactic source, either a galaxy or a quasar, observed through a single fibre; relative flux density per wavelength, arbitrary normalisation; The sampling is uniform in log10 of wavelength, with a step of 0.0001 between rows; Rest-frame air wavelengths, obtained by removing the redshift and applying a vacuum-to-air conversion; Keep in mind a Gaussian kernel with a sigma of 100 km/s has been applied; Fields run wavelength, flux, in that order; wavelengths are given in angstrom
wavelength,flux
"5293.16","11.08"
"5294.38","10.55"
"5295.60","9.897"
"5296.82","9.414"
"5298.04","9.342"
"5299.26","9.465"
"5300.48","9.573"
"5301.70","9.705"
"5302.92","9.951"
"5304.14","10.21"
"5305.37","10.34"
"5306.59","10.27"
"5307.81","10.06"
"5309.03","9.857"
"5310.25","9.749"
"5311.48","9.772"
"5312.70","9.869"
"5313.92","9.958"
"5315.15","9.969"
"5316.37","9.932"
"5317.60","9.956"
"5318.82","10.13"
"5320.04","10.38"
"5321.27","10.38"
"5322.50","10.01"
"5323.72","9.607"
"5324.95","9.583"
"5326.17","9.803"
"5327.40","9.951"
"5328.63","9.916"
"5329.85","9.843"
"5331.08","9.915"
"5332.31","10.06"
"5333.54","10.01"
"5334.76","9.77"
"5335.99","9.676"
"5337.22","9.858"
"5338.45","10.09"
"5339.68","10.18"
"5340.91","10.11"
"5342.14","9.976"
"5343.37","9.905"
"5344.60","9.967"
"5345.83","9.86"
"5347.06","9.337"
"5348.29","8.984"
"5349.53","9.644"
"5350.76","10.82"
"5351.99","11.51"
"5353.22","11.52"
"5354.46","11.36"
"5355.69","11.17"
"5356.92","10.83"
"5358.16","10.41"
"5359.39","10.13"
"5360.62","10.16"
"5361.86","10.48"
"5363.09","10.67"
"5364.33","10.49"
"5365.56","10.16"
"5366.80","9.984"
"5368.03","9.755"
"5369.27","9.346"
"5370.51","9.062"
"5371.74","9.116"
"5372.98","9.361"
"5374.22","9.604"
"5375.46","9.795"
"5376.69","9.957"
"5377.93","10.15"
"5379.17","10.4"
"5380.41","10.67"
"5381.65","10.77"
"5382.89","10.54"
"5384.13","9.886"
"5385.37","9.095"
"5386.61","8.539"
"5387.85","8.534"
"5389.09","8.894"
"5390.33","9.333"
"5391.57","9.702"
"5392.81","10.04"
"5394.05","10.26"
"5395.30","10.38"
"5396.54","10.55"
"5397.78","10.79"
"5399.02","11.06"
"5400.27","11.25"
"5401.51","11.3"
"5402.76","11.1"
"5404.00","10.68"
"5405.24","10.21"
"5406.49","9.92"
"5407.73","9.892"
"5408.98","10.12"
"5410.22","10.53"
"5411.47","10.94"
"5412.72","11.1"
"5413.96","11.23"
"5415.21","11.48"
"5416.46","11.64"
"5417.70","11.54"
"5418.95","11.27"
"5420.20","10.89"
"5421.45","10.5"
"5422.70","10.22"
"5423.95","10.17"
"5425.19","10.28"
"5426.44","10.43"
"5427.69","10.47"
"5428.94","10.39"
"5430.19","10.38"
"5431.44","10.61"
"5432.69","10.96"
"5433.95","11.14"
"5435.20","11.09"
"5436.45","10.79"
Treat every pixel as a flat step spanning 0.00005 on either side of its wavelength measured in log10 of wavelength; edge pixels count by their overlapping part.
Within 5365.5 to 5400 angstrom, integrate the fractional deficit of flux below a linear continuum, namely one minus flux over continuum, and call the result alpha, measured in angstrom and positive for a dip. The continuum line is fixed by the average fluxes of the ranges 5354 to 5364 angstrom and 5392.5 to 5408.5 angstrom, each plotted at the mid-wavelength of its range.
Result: 2.4 angstrom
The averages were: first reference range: 10.6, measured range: 9.86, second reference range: 10.6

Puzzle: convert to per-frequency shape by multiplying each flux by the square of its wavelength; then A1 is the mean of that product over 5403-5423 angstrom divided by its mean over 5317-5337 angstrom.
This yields 1.1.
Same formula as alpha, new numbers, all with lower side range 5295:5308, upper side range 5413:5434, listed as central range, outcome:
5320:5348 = 0.5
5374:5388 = 0.8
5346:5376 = 0.4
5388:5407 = 0.5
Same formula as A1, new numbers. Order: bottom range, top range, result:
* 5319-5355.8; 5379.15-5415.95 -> 1.04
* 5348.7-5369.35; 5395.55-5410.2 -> 1.03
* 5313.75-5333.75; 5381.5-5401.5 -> 1.03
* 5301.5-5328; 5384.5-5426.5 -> 1.08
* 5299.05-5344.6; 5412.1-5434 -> 1.13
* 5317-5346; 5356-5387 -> 1.02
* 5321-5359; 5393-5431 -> 1.08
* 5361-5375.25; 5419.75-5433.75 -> 1.09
